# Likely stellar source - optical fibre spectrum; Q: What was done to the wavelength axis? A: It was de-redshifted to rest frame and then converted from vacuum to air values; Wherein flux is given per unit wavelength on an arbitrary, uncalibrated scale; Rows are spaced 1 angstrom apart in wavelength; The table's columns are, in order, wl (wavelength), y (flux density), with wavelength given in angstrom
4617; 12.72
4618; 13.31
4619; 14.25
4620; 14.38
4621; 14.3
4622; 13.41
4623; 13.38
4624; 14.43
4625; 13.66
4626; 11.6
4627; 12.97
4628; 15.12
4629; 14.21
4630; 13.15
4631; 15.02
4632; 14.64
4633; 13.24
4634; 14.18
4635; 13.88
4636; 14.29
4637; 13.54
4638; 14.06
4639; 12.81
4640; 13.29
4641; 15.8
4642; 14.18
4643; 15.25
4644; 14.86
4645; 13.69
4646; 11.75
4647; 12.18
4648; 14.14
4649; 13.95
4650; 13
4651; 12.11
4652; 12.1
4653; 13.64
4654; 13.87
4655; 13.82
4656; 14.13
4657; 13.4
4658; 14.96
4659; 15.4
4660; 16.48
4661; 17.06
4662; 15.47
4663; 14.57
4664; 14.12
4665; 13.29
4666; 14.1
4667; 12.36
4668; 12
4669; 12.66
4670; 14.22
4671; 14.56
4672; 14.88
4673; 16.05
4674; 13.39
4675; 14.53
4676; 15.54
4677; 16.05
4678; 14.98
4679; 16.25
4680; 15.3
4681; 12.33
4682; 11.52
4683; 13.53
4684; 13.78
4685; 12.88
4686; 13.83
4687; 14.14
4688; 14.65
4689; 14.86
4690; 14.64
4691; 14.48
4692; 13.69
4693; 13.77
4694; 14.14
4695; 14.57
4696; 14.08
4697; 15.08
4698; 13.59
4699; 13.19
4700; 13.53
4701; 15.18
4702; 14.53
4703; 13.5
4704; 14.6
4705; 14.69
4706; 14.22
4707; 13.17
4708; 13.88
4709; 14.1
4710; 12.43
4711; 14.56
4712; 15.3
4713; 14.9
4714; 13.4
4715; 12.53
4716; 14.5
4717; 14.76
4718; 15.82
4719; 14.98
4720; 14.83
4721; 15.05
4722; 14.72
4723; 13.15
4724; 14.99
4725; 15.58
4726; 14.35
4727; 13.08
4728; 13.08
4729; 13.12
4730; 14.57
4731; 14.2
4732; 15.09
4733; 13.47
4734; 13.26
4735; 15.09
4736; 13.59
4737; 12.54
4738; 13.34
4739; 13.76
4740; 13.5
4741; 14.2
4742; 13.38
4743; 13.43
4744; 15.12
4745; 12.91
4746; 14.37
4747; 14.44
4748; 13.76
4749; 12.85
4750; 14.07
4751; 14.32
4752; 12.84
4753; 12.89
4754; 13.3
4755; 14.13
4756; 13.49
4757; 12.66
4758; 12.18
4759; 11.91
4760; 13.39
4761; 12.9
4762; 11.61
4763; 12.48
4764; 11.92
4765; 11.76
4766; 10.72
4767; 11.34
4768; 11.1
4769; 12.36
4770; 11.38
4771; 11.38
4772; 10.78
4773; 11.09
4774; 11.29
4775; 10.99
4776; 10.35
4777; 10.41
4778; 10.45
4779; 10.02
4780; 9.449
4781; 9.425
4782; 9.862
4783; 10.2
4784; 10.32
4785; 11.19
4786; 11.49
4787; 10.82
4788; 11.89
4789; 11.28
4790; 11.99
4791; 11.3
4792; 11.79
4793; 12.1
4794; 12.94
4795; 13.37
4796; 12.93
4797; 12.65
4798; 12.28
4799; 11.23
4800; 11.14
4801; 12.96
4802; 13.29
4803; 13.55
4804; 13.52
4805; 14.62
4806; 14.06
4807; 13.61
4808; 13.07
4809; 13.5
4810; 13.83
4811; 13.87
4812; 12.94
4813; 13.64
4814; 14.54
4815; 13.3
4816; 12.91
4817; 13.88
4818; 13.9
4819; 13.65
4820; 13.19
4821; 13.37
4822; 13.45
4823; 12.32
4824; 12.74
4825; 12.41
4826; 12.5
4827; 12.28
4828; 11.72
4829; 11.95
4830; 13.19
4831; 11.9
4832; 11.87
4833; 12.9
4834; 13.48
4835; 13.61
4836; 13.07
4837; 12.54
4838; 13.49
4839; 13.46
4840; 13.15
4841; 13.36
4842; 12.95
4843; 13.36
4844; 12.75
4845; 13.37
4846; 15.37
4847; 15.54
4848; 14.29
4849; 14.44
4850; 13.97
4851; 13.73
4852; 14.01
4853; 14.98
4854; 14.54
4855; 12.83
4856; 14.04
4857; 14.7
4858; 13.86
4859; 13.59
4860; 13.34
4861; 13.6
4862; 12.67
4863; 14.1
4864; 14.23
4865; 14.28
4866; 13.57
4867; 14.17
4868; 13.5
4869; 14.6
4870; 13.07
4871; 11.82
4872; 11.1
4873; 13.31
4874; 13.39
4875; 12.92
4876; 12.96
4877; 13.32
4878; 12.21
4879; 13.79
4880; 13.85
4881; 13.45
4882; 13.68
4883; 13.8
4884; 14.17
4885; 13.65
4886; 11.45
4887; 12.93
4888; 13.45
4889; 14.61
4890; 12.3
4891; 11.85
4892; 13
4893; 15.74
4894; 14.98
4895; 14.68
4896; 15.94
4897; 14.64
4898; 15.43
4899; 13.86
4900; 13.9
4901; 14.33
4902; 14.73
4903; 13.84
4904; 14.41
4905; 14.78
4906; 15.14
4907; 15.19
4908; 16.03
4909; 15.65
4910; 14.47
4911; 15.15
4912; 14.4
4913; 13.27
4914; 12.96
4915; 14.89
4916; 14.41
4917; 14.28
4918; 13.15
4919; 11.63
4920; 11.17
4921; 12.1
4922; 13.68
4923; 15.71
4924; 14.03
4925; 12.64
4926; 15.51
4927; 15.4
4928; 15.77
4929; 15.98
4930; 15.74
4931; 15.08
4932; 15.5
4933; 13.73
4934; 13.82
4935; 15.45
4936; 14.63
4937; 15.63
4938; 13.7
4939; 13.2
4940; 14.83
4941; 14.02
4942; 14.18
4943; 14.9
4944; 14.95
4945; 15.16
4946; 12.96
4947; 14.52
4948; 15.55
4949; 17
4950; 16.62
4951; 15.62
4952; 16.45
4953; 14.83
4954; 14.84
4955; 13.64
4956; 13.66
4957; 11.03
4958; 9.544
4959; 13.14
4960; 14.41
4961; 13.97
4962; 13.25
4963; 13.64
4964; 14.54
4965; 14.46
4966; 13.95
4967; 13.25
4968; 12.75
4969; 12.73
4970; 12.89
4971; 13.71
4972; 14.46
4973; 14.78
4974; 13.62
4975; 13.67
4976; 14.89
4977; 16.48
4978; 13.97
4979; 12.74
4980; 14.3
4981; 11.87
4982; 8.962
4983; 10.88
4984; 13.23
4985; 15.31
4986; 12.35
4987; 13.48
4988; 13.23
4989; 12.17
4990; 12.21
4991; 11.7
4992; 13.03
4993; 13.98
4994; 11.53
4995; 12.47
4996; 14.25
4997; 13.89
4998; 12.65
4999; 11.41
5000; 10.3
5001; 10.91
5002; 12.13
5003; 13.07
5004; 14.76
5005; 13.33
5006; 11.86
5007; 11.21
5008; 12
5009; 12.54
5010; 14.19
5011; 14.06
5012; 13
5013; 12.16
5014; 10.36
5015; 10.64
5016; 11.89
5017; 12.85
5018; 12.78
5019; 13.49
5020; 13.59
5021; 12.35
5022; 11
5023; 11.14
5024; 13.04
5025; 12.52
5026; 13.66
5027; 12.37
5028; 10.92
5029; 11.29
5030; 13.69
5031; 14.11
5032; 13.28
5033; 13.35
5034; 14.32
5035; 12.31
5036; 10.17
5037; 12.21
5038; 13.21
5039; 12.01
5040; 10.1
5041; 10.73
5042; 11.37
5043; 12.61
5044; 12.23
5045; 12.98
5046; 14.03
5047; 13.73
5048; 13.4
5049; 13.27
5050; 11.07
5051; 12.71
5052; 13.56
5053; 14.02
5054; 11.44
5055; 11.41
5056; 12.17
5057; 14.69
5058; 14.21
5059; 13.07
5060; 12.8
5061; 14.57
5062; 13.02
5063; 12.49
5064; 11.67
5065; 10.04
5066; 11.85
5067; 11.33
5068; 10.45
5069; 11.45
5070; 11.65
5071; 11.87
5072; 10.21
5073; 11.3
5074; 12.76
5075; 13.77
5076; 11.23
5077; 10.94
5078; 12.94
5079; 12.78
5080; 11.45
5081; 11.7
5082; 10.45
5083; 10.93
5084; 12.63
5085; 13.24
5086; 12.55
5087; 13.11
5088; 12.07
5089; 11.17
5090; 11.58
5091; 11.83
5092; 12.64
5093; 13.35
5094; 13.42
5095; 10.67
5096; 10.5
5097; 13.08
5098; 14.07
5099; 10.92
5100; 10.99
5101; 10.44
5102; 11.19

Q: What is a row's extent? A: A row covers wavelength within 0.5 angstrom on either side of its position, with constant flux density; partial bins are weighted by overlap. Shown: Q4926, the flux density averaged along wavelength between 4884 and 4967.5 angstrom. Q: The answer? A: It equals 14.2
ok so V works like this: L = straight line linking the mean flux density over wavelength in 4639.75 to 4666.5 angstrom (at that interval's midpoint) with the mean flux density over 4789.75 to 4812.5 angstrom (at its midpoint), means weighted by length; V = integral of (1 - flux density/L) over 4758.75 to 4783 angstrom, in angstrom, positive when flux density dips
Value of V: 3.68 angstrom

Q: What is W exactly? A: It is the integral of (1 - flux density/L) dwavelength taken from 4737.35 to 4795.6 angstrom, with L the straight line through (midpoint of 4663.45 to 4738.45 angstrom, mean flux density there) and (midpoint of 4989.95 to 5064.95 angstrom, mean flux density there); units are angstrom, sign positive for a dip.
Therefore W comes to 7.0 angstrom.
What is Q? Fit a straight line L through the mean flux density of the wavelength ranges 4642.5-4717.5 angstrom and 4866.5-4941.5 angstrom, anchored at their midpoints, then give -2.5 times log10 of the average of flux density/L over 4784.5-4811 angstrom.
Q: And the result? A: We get 0.120 mag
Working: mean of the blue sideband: 14.1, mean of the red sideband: 14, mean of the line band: 12.6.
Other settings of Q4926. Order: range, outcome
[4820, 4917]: 13.7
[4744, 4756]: 13.7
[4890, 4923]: 14.2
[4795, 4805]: 12.8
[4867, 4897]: 13.5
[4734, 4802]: 12.2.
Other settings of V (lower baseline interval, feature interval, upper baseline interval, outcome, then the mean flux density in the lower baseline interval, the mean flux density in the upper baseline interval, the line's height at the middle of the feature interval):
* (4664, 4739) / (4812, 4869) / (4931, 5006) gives 1.6 angstrom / 14.1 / 13.6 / 13.9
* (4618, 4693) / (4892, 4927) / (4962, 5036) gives -3.1 angstrom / 14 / 12.9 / 13.2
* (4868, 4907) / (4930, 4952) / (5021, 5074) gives -2.7 angstrom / 13.7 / 12.4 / 13.3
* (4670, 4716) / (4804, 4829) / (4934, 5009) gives 1.1 angstrom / 14.2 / 13.5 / 13.9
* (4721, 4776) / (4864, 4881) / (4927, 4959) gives 0.9 angstrom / 13.1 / 14.6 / 14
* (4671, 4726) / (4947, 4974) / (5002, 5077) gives -2.5 angstrom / 14.3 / 12.4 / 12.9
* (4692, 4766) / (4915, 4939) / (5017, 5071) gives -2.5 angstrom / 13.8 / 12.5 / 13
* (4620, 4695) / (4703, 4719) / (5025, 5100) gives -0.5 angstrom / 14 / 12.3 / 13.8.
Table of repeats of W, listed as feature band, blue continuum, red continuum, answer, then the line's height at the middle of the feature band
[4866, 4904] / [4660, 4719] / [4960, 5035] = -0.7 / 13.4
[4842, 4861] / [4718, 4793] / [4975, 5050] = -2.1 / 12.6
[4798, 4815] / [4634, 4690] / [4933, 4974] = 1.0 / 14.1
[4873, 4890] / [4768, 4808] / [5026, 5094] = -2.0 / 11.9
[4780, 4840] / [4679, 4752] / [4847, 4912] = 5.9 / 14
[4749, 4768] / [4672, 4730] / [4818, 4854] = 1.7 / 13.8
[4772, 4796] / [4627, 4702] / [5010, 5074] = 4.4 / 13.6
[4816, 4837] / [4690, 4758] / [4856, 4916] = 1.6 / 13.9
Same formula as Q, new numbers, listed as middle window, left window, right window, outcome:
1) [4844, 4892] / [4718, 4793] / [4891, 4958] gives 0.022 mag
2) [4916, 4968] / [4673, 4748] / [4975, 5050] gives -0.101 mag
